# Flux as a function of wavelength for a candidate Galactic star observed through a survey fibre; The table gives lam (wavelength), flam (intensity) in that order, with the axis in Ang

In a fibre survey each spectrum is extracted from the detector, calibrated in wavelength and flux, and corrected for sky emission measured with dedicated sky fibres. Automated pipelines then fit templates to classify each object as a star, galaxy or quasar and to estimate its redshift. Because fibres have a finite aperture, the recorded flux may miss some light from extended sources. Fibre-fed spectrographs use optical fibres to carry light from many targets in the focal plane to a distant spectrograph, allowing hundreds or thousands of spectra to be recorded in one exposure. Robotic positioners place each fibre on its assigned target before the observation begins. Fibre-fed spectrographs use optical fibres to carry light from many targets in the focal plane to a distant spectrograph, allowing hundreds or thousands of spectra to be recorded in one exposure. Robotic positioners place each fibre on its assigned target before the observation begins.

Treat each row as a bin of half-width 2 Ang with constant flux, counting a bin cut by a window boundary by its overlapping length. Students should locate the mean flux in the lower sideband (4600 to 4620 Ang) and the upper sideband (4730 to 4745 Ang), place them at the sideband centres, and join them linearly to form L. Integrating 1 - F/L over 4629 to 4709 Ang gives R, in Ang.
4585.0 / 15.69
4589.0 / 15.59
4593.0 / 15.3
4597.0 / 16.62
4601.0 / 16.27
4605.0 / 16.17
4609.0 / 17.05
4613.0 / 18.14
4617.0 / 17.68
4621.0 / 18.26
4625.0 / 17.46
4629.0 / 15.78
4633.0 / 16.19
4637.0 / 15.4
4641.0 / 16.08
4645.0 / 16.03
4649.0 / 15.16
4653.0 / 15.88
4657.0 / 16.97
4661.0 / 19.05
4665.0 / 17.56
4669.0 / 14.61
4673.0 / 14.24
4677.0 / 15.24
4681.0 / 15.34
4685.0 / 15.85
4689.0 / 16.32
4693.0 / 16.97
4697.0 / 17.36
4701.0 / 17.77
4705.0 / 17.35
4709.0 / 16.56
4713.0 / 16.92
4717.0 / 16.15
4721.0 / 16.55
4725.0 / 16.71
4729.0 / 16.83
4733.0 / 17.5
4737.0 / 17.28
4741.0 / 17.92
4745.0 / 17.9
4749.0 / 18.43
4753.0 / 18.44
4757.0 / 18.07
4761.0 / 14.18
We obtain 4.9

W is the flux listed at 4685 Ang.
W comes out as 15.85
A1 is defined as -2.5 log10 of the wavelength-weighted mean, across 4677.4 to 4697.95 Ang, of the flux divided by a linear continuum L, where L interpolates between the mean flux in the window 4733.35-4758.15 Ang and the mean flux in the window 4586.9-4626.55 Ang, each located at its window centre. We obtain 0.082 mag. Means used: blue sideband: 16.8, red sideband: 18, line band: 16.2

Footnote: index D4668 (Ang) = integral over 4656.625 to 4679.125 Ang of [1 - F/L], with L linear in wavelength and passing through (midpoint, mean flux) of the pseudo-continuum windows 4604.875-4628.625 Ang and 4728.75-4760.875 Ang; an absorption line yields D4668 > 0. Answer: 1.7 Ang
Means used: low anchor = 17.4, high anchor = 17.6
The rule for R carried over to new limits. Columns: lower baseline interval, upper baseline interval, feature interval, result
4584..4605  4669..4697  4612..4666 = -3.33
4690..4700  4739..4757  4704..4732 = 1.36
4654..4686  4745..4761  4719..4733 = 0.33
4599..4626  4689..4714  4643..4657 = 1.08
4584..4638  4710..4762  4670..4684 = 1.59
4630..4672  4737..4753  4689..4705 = -0.11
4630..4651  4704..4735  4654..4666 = -1.27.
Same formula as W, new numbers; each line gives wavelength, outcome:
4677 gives 15.24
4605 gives 16.17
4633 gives 16.19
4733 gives 17.5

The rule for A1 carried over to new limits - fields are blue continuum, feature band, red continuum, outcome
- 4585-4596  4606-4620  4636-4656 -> -0.12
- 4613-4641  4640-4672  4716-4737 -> 0.03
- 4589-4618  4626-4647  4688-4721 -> 0.05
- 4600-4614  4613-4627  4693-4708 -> -0.06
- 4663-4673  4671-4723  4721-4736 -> 0.00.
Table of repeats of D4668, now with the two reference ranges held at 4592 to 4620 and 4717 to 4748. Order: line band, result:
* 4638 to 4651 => 0.9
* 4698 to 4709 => -0.1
